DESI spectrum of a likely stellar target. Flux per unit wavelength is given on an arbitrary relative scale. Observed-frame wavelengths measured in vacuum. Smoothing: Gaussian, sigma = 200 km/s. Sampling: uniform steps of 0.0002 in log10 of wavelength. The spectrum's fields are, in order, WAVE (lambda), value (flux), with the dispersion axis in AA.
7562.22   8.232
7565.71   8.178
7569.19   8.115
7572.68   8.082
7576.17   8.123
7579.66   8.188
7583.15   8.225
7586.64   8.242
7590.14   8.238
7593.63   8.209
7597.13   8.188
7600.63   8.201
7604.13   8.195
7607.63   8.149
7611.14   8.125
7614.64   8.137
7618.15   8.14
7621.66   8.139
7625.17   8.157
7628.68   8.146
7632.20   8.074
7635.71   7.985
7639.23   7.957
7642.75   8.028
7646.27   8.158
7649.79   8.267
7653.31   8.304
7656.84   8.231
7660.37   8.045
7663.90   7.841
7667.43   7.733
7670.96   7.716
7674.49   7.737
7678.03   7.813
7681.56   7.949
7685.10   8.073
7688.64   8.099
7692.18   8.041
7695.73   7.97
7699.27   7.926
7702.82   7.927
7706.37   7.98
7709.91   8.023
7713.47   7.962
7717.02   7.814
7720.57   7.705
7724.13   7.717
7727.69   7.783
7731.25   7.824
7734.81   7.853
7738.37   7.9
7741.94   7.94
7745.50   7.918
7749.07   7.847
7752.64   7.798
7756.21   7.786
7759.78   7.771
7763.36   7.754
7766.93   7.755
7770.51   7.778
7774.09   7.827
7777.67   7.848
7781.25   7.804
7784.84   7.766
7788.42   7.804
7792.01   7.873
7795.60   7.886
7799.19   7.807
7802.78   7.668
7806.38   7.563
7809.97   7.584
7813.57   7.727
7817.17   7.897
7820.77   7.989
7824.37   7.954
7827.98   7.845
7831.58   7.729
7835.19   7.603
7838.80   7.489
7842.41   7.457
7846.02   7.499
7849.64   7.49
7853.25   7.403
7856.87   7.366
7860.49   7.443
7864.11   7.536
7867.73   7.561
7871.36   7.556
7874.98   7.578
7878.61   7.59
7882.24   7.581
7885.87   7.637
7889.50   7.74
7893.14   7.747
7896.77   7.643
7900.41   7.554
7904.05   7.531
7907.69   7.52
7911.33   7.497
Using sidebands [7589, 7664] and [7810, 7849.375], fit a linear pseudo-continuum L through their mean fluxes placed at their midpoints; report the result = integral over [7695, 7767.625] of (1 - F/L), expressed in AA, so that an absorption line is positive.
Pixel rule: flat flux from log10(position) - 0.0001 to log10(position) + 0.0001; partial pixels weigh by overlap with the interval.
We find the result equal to 0.5 AA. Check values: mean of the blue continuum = 8.14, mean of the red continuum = 7.7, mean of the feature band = 7.86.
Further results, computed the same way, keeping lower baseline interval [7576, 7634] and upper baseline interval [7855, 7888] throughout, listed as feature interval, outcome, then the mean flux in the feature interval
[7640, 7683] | 0.3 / 7.99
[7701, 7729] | 0.2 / 7.86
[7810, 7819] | -0.1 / 7.77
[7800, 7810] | 0.1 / 7.63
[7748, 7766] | 0.1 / 7.79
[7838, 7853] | 0.3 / 7.48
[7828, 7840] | 0.0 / 7.65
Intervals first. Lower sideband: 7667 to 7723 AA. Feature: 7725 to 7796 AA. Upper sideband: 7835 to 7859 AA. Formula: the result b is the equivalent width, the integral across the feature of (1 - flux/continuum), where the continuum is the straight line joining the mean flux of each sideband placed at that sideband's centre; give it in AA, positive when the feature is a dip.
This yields -1.0 AA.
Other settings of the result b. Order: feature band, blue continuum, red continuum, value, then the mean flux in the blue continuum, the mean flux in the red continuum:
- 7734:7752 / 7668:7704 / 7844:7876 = -0.3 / 7.92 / 7.49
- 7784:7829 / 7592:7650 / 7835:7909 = -0.6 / 8.13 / 7.55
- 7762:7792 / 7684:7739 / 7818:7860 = -0.1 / 7.91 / 7.62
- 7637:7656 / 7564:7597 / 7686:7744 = -0.2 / 8.18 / 7.91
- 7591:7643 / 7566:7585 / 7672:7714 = -0.3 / 8.15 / 7.95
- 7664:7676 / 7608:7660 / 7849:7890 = 0.4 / 8.13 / 7.54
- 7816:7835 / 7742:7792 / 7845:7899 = -0.5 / 7.81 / 7.56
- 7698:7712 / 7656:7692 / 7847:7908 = -0.2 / 7.92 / 7.56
